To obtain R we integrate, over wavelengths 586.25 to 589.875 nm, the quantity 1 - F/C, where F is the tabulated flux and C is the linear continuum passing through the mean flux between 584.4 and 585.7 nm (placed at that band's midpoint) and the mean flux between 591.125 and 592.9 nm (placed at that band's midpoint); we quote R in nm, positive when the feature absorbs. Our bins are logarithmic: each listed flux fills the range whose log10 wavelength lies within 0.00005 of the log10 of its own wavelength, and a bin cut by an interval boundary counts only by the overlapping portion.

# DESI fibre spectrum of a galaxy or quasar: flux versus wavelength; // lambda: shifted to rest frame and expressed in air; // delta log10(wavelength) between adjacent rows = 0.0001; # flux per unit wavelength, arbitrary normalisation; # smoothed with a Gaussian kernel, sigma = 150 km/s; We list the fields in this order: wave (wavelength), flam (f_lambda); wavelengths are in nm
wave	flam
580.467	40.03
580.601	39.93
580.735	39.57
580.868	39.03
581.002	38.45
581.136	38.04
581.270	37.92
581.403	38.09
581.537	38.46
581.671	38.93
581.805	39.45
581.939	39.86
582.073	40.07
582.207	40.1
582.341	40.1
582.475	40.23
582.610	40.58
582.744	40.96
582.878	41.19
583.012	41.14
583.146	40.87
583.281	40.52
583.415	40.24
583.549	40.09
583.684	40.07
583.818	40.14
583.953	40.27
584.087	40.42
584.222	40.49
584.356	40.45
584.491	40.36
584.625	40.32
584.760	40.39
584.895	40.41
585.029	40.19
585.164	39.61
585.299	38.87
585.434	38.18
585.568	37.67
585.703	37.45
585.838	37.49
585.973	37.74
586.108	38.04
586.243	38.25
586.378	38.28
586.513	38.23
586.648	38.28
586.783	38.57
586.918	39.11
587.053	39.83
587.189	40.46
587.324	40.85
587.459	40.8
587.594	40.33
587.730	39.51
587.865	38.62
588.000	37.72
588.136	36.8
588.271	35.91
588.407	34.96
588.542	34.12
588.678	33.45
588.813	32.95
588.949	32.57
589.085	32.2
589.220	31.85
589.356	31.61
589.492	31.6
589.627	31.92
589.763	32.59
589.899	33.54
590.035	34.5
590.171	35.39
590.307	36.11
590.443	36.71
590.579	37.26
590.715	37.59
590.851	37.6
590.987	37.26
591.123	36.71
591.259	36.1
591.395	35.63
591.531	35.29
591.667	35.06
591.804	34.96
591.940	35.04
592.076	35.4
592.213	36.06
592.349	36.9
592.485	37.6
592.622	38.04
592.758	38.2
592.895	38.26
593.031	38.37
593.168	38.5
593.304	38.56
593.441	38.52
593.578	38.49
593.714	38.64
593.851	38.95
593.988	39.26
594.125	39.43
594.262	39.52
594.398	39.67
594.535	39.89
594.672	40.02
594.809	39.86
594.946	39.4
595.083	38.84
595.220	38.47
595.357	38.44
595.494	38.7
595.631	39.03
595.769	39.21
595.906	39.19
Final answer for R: 0.18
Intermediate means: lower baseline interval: 39.5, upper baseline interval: 36.3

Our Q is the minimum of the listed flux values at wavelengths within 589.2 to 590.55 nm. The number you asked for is 31.6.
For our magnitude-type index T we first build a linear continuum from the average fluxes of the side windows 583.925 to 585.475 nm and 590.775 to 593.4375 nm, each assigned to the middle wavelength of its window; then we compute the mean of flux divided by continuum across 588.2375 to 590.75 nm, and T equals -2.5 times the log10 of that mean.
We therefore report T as 0.12 mag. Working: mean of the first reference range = 40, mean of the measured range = 34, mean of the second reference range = 36.9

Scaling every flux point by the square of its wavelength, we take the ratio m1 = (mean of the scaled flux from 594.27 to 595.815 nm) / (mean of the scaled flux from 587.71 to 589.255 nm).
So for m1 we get 1.1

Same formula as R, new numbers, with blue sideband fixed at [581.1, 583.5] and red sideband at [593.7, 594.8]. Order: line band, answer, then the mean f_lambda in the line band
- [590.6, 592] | 0.12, 36.2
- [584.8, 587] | 0.07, 38.6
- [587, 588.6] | 0.05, 38.3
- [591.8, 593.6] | 0.10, 37.4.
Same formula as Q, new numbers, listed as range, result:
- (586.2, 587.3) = 38.23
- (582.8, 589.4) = 31.61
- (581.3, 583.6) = 38.09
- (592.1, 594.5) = 36.06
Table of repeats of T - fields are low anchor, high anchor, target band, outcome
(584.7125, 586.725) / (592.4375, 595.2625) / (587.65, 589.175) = 0.099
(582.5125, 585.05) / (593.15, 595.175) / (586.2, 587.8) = 0.019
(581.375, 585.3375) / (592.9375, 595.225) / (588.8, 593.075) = 0.117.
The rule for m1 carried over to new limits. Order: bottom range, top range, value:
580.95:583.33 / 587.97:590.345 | 0.87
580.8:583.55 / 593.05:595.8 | 1.02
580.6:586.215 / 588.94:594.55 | 0.95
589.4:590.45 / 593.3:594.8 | 1.18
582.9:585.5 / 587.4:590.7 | 0.89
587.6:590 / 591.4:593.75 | 1.09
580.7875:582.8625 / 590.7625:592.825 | 0.96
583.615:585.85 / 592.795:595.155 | 1.02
